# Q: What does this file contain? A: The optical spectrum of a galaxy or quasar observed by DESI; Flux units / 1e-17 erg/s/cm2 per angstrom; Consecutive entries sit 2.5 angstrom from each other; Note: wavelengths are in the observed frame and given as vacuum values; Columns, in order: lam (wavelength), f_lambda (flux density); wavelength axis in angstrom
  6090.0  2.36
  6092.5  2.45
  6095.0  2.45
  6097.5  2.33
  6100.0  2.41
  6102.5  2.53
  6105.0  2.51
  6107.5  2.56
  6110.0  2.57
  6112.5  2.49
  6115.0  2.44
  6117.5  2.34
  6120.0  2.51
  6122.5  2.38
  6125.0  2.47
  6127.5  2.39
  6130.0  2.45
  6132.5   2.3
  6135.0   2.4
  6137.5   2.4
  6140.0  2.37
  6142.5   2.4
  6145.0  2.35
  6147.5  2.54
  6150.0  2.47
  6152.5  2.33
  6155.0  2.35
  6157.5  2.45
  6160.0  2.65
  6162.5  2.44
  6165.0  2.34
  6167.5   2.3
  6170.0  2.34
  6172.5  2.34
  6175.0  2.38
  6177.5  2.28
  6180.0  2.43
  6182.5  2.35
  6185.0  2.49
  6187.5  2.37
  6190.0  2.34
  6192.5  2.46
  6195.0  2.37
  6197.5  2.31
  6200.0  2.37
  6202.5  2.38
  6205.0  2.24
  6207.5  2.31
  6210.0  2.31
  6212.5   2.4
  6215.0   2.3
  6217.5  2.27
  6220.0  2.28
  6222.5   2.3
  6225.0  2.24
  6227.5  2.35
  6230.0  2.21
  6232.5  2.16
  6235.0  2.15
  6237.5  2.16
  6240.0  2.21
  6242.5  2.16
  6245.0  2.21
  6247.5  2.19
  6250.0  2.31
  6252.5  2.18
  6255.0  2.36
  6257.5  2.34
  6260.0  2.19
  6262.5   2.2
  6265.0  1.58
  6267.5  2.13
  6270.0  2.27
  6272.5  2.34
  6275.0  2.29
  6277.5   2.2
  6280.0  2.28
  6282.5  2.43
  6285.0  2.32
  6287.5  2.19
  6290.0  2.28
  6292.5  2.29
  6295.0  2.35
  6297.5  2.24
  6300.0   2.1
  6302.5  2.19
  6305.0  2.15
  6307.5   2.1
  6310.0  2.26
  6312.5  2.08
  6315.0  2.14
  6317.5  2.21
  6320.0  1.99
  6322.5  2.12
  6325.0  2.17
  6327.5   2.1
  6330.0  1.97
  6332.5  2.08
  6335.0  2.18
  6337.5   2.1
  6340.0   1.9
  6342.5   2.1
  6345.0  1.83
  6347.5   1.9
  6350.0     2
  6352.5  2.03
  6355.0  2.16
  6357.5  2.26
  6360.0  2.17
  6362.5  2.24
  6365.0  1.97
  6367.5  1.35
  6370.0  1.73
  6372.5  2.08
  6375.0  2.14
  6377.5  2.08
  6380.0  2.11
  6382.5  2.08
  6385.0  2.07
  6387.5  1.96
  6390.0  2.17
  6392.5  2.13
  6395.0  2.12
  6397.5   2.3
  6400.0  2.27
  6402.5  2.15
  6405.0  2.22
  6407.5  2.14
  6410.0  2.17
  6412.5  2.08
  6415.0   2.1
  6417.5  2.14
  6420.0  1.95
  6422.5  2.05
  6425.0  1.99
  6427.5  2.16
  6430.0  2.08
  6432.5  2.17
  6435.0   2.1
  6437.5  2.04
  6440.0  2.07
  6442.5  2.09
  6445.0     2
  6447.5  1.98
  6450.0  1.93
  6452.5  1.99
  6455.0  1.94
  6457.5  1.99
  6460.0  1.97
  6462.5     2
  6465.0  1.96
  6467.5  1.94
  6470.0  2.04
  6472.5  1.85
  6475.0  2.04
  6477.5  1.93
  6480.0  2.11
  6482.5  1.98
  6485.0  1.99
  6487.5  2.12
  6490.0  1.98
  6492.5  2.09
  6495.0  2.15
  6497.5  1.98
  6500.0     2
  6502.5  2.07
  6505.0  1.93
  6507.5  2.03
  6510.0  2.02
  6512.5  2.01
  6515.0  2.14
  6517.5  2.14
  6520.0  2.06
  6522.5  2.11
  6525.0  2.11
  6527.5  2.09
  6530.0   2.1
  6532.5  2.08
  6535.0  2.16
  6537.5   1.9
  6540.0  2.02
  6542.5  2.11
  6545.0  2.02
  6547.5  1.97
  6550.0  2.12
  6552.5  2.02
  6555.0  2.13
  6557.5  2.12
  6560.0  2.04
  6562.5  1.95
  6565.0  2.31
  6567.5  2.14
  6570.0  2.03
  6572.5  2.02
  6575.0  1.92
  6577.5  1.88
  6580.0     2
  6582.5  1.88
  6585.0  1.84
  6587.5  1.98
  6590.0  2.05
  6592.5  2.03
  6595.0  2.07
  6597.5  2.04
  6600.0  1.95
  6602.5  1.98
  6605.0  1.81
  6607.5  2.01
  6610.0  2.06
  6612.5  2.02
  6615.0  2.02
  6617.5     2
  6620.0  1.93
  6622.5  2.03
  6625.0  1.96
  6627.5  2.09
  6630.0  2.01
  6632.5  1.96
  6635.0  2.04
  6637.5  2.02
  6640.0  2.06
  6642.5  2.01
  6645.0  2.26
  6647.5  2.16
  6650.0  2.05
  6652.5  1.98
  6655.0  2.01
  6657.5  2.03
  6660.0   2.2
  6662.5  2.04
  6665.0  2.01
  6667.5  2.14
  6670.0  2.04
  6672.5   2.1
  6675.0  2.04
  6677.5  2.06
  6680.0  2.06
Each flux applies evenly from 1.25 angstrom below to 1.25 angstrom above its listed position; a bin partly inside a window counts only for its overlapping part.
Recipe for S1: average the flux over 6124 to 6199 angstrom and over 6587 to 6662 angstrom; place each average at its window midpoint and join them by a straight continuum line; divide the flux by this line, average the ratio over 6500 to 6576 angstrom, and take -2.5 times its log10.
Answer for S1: 0.02 mag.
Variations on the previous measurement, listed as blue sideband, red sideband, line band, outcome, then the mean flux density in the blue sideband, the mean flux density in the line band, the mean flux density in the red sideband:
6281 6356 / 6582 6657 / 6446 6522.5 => 0.03 mag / 2.13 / 2.01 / 2.01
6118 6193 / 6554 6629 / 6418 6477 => 0.06 mag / 2.4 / 2.01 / 2.01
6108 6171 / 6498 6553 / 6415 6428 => 0.05 mag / 2.42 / 2.06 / 2.05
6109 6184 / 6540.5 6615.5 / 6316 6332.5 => 0.08 mag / 2.41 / 2.09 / 2.02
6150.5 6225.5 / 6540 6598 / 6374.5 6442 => 0.03 mag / 2.36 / 2.11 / 2.03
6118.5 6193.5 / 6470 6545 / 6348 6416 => 0.05 mag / 2.4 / 2.08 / 2.04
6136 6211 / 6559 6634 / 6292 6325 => 0.05 mag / 2.38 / 2.17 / 2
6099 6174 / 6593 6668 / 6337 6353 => 0.15 mag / 2.43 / 1.97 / 2.03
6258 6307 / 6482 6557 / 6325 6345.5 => 0.07 mag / 2.21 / 2.05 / 2.06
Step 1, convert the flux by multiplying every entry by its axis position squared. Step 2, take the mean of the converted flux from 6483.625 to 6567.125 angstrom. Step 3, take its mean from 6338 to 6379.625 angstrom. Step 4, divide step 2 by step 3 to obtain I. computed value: 1.09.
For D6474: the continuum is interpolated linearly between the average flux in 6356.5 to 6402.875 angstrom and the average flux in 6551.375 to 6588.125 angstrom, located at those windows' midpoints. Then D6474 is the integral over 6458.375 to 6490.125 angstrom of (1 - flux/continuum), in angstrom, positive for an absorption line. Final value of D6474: 0.79 angstrom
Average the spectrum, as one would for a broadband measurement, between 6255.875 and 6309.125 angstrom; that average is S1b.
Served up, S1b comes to 2.21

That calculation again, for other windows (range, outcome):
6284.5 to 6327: 2.18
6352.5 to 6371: 1.99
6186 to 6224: 2.33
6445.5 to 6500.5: 2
